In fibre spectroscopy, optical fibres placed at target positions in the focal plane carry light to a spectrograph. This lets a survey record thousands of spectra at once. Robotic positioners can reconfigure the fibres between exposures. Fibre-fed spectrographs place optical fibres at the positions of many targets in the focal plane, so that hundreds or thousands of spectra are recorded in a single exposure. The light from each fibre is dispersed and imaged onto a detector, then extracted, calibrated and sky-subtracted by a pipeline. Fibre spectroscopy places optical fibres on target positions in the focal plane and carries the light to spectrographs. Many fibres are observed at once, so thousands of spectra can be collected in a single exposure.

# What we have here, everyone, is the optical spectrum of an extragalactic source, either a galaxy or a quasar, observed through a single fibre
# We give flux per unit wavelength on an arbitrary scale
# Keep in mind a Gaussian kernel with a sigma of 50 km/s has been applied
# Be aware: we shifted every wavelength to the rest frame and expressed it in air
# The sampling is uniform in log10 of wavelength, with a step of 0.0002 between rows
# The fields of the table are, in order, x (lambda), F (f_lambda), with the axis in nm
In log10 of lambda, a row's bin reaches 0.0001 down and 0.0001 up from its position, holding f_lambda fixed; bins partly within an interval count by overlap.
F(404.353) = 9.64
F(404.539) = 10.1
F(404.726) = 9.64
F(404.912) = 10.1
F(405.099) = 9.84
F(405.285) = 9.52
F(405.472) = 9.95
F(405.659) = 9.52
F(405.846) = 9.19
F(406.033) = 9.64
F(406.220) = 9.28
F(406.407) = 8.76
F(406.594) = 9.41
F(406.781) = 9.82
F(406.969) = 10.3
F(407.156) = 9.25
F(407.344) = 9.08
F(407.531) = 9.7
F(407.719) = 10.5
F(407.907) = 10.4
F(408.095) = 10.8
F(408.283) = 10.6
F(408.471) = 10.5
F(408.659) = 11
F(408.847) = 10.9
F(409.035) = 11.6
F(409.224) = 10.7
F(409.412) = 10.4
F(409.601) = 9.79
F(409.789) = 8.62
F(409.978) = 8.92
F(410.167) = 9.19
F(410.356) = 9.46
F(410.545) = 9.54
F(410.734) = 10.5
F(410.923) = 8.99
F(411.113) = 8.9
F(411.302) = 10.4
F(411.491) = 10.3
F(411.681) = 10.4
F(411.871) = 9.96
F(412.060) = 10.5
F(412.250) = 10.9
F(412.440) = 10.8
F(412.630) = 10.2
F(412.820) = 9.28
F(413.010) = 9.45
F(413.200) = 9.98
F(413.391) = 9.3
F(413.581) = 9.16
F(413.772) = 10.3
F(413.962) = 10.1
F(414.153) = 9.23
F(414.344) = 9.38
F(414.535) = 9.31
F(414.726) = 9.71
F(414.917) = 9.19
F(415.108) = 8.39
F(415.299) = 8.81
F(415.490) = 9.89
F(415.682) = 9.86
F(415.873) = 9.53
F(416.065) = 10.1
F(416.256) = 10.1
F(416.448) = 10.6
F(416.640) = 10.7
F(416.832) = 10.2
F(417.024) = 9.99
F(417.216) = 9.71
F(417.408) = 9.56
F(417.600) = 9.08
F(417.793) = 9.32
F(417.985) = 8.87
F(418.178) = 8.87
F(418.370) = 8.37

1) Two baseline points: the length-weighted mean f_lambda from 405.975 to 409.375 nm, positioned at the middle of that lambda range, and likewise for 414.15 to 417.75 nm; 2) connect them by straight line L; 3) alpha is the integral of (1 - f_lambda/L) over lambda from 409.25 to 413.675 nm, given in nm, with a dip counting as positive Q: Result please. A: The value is 0.05 nm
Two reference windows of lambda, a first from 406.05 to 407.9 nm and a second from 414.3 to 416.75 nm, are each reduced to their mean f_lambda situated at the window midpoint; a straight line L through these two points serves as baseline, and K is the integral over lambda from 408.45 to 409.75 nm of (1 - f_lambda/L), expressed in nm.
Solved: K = -0.135 nm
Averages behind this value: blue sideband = 9.61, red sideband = 9.67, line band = 10.6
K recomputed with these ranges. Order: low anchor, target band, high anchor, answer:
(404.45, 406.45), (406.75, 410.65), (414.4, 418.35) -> -0.19 nm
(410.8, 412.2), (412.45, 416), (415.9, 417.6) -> 0.16 nm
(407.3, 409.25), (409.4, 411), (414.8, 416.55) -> 0.13 nm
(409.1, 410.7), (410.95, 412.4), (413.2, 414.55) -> -0.08 nm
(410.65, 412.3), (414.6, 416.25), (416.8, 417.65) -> 0.06 nm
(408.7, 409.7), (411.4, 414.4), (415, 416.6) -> 0.05 nm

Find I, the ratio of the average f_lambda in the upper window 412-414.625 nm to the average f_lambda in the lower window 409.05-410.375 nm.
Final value 1.01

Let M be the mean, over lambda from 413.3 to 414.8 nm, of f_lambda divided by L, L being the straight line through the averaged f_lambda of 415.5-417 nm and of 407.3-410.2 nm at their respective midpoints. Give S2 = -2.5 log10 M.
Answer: 0.066 mag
